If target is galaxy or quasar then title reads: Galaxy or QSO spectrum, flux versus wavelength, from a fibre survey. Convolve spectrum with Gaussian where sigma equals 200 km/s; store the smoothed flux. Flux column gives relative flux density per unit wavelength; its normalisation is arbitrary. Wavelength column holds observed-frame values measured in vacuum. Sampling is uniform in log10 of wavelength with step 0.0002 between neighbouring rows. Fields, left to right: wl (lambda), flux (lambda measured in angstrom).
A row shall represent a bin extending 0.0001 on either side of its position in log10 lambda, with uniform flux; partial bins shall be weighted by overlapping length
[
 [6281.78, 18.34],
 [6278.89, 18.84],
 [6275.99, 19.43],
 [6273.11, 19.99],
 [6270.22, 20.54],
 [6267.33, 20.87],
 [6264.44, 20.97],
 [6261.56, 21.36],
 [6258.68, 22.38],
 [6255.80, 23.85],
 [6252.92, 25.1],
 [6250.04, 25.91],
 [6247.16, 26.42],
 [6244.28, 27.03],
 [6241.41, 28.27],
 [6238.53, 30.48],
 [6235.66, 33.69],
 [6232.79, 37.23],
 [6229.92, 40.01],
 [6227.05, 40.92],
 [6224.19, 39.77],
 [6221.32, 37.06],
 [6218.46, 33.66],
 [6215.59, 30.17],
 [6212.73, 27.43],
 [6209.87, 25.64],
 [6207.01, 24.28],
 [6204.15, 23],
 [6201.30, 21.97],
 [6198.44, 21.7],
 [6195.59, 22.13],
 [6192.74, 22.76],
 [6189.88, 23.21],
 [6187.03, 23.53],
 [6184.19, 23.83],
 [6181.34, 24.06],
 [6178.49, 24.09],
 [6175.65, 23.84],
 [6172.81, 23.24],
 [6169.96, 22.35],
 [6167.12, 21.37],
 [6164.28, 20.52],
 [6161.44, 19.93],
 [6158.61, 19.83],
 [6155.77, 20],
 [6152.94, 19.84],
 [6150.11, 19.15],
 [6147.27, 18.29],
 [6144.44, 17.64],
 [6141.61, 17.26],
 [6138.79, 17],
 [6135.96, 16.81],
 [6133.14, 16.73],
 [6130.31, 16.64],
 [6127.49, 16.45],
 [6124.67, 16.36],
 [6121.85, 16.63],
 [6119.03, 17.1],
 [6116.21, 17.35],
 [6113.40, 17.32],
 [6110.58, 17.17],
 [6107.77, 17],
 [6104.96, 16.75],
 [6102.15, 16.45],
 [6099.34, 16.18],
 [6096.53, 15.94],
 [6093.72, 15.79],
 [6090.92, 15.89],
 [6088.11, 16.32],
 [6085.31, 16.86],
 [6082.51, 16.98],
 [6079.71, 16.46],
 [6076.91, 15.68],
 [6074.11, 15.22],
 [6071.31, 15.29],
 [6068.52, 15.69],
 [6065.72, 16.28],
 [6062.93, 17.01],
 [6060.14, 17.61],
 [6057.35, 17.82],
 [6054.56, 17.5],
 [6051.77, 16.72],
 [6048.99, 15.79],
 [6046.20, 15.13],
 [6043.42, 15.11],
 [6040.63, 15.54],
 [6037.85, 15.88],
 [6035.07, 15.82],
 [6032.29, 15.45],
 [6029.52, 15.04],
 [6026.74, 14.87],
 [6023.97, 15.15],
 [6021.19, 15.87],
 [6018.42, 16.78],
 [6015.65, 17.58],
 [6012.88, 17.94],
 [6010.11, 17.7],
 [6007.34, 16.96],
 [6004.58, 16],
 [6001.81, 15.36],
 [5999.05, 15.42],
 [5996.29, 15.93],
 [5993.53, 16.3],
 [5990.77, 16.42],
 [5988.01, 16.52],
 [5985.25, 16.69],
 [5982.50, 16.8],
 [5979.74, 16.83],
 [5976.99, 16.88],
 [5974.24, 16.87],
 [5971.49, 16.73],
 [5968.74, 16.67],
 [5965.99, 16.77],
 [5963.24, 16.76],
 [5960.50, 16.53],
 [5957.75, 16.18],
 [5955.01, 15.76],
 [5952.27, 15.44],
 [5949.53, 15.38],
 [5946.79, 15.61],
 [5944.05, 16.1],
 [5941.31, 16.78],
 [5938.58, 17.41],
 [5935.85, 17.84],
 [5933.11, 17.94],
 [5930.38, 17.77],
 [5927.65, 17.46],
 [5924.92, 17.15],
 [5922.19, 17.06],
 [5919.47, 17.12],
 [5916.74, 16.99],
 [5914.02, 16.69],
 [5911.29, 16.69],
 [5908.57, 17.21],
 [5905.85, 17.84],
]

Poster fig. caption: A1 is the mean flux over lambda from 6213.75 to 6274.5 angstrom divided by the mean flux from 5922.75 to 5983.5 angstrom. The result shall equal 1.7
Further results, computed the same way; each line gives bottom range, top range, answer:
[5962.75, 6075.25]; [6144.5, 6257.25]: 1.59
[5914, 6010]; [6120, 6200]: 1.21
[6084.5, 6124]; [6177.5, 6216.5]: 1.45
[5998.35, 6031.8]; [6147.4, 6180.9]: 1.31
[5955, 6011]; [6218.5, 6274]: 1.74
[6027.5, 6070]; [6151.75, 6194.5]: 1.37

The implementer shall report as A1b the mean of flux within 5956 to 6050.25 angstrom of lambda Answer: 16.2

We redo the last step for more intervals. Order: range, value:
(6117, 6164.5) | 17.9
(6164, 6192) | 23.1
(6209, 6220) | 29.5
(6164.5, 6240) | 27.6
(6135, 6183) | 20.4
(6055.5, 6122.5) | 16.5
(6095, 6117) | 16.7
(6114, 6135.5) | 16.8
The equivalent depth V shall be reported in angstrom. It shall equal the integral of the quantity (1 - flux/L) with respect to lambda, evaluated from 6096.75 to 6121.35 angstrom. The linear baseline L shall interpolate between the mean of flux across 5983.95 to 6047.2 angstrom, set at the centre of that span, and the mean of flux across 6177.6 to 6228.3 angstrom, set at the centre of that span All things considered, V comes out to 5.41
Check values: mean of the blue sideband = 16.1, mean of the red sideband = 27.2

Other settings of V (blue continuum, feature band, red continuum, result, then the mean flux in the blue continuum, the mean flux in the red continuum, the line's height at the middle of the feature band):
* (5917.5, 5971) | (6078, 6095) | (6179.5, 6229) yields 4.7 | 16.7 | 27.5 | 22.6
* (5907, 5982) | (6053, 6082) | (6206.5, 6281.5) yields 6.5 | 16.8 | 27.6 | 21.2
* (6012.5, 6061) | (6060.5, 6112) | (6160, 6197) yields 5.9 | 16.1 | 22.7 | 18.4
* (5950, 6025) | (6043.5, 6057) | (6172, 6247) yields 2.4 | 16.5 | 28.2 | 19.8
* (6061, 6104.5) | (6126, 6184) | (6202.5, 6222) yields 8.1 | 16.2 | 28.4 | 23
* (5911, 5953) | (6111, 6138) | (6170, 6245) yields 8.6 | 16.9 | 28.1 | 24.7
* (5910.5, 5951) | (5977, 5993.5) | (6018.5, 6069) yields -0.1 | 16.9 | 16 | 16.5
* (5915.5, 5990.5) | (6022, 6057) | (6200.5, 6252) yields 9.0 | 16.7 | 30.8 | 21.2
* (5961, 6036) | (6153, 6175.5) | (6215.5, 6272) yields 3.5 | 16.4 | 29.2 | 25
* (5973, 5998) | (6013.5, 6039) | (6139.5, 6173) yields 2.1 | 16.6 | 19.8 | 17.3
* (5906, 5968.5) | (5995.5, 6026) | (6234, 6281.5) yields 3.3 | 16.8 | 24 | 18.4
